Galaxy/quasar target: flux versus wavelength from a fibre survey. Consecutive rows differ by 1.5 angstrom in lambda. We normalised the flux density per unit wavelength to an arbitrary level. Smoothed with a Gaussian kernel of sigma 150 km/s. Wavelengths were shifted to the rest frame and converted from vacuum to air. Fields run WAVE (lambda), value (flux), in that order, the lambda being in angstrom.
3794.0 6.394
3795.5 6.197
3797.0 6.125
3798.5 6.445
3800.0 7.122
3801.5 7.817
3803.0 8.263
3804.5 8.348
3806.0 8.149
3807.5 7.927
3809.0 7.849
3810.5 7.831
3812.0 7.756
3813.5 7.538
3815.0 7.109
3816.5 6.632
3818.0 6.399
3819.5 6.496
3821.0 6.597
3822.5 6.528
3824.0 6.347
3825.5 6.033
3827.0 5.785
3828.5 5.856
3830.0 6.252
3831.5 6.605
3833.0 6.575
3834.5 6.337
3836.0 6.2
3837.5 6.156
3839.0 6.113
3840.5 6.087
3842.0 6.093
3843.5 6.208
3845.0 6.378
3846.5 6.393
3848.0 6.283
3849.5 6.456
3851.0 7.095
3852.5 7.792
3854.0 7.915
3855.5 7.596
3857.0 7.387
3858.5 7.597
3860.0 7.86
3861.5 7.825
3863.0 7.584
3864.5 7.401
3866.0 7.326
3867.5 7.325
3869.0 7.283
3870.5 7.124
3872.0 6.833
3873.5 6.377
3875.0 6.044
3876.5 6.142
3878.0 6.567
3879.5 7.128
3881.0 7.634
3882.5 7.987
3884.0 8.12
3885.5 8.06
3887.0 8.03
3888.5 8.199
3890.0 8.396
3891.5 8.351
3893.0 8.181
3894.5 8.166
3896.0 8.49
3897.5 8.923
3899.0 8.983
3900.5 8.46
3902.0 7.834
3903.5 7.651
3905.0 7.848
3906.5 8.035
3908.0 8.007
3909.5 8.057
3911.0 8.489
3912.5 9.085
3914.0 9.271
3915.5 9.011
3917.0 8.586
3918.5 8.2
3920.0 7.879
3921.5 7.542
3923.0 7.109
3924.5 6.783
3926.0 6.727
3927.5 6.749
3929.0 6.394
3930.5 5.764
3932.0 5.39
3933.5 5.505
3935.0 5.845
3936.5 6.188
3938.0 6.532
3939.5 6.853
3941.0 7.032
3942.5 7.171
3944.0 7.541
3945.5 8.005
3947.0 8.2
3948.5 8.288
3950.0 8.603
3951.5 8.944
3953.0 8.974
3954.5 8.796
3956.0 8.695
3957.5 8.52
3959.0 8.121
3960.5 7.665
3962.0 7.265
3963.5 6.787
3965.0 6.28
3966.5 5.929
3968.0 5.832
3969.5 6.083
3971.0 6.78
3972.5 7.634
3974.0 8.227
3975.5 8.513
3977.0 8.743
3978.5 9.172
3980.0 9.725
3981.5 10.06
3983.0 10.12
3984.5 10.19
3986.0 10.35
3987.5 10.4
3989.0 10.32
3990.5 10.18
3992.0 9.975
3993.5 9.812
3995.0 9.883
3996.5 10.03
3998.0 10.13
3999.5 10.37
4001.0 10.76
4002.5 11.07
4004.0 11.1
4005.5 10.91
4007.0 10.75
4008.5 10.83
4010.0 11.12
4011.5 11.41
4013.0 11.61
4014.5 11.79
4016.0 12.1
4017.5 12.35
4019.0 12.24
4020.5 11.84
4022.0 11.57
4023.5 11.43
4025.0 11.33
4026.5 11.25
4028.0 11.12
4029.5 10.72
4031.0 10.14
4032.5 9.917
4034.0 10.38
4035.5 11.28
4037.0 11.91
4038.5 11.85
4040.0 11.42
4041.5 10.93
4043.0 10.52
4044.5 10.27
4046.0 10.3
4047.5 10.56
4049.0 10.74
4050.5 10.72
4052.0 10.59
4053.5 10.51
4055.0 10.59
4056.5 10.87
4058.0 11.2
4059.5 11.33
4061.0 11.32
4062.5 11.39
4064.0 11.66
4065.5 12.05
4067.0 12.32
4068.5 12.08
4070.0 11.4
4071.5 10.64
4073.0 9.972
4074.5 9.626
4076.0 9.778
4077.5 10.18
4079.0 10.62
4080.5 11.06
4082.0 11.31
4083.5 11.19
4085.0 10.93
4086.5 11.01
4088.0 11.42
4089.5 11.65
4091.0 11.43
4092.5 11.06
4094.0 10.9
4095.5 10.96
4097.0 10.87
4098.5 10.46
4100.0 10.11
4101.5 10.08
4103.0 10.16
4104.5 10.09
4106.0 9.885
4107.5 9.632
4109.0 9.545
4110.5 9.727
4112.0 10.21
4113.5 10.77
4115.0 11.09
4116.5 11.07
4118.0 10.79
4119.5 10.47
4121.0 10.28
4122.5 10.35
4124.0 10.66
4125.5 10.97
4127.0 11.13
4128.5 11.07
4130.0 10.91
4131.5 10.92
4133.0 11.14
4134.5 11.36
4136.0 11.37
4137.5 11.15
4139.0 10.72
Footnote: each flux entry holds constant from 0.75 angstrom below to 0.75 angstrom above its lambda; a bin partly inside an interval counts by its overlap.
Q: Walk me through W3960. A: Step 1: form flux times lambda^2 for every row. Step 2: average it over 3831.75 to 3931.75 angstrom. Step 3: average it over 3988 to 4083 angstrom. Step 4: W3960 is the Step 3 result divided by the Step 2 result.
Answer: 1.59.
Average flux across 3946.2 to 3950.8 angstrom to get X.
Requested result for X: 8.37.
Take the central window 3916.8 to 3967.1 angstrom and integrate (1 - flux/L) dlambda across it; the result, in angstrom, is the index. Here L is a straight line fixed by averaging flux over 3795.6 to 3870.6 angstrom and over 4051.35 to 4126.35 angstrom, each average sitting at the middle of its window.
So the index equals 7.4 angstrom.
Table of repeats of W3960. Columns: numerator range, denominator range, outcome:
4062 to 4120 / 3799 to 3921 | 1.63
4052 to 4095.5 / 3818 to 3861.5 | 1.88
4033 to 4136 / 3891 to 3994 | 1.45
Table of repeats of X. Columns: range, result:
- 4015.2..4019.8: 12.2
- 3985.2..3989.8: 10.4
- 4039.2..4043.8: 11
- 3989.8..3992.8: 10.1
